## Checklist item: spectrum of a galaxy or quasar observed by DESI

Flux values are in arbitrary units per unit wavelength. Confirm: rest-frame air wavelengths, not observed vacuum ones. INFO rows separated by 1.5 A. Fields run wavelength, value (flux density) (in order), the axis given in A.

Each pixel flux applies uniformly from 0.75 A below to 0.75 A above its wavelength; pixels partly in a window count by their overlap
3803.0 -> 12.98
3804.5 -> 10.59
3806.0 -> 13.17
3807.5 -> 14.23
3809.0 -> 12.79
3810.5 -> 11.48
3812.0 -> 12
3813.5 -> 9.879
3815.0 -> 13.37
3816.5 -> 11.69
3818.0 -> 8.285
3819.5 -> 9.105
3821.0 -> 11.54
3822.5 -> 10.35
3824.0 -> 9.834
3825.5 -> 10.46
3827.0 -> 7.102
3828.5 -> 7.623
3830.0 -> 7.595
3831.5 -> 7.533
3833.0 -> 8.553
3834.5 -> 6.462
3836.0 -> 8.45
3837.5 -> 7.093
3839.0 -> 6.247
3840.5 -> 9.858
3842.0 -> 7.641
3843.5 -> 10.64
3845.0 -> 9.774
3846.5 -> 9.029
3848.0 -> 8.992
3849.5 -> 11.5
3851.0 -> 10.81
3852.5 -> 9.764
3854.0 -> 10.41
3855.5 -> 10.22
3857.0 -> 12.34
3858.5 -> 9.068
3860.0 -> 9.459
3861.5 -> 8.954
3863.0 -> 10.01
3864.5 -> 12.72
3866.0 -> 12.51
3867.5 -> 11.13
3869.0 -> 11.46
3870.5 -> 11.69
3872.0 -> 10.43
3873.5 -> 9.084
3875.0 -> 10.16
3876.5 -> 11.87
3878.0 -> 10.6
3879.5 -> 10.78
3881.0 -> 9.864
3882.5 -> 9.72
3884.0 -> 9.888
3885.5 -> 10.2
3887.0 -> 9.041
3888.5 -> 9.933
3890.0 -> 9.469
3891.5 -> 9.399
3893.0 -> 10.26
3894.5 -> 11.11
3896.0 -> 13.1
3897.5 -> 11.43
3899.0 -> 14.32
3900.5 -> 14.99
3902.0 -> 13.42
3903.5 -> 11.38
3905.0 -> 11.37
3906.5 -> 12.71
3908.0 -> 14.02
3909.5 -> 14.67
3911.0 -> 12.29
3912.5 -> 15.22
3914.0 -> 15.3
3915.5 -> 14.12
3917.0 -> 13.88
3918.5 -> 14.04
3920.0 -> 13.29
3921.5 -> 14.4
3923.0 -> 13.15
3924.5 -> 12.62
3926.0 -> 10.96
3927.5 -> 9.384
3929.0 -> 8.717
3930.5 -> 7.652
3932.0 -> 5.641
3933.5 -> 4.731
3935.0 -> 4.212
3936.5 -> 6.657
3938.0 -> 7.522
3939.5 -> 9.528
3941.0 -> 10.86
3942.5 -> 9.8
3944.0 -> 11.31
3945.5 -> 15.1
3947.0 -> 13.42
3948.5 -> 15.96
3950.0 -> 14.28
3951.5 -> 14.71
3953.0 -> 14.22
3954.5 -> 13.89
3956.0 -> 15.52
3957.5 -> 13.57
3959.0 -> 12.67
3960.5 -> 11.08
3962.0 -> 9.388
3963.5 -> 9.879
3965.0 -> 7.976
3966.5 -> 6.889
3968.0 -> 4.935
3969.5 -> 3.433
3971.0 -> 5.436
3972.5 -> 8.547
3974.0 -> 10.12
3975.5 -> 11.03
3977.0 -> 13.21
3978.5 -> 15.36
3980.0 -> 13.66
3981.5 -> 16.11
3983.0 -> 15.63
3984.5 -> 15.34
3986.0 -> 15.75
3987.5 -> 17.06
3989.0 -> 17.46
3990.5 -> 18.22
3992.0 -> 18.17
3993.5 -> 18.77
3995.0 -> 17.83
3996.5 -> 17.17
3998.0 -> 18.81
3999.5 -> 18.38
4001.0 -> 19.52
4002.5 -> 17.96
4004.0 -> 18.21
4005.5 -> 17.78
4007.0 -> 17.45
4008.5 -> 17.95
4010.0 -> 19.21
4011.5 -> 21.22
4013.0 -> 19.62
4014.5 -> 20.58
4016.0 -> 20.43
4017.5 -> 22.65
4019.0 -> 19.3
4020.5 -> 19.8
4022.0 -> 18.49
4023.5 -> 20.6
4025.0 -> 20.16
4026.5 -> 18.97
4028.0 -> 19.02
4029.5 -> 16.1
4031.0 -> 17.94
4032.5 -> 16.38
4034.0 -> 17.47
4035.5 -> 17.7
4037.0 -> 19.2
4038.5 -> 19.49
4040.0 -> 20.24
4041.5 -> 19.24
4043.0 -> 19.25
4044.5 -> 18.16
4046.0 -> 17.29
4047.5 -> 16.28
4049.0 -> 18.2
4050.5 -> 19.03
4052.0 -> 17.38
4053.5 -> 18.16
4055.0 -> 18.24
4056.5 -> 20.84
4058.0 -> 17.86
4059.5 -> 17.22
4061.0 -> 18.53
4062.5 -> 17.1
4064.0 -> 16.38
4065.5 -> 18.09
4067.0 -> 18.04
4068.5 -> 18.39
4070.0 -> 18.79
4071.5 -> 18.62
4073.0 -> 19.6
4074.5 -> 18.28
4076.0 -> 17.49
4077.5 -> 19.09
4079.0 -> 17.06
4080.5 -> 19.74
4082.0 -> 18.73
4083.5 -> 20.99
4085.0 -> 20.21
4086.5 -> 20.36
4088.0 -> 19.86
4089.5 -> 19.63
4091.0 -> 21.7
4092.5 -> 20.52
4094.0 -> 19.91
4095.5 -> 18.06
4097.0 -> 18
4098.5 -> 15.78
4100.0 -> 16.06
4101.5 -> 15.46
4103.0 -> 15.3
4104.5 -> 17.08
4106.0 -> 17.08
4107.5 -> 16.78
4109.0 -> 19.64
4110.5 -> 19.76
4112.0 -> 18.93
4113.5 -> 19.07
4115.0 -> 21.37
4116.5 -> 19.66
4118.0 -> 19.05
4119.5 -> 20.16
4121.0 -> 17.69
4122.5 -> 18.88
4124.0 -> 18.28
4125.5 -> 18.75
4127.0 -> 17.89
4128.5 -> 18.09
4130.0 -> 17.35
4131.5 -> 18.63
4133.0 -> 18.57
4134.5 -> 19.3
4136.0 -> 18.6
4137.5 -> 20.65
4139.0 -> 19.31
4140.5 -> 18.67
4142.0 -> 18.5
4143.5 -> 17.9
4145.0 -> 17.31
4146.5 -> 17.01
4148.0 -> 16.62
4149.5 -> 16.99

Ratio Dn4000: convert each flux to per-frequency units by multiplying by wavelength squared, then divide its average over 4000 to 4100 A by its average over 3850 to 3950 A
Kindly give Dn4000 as 1.82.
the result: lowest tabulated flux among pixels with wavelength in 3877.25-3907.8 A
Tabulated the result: 9.041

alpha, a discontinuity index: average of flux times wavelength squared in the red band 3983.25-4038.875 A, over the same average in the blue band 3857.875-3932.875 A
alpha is 1.7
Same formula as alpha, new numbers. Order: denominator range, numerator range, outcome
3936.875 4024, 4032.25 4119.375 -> 1.31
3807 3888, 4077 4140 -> 2.13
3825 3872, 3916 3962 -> 1.25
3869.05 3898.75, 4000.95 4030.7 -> 1.95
